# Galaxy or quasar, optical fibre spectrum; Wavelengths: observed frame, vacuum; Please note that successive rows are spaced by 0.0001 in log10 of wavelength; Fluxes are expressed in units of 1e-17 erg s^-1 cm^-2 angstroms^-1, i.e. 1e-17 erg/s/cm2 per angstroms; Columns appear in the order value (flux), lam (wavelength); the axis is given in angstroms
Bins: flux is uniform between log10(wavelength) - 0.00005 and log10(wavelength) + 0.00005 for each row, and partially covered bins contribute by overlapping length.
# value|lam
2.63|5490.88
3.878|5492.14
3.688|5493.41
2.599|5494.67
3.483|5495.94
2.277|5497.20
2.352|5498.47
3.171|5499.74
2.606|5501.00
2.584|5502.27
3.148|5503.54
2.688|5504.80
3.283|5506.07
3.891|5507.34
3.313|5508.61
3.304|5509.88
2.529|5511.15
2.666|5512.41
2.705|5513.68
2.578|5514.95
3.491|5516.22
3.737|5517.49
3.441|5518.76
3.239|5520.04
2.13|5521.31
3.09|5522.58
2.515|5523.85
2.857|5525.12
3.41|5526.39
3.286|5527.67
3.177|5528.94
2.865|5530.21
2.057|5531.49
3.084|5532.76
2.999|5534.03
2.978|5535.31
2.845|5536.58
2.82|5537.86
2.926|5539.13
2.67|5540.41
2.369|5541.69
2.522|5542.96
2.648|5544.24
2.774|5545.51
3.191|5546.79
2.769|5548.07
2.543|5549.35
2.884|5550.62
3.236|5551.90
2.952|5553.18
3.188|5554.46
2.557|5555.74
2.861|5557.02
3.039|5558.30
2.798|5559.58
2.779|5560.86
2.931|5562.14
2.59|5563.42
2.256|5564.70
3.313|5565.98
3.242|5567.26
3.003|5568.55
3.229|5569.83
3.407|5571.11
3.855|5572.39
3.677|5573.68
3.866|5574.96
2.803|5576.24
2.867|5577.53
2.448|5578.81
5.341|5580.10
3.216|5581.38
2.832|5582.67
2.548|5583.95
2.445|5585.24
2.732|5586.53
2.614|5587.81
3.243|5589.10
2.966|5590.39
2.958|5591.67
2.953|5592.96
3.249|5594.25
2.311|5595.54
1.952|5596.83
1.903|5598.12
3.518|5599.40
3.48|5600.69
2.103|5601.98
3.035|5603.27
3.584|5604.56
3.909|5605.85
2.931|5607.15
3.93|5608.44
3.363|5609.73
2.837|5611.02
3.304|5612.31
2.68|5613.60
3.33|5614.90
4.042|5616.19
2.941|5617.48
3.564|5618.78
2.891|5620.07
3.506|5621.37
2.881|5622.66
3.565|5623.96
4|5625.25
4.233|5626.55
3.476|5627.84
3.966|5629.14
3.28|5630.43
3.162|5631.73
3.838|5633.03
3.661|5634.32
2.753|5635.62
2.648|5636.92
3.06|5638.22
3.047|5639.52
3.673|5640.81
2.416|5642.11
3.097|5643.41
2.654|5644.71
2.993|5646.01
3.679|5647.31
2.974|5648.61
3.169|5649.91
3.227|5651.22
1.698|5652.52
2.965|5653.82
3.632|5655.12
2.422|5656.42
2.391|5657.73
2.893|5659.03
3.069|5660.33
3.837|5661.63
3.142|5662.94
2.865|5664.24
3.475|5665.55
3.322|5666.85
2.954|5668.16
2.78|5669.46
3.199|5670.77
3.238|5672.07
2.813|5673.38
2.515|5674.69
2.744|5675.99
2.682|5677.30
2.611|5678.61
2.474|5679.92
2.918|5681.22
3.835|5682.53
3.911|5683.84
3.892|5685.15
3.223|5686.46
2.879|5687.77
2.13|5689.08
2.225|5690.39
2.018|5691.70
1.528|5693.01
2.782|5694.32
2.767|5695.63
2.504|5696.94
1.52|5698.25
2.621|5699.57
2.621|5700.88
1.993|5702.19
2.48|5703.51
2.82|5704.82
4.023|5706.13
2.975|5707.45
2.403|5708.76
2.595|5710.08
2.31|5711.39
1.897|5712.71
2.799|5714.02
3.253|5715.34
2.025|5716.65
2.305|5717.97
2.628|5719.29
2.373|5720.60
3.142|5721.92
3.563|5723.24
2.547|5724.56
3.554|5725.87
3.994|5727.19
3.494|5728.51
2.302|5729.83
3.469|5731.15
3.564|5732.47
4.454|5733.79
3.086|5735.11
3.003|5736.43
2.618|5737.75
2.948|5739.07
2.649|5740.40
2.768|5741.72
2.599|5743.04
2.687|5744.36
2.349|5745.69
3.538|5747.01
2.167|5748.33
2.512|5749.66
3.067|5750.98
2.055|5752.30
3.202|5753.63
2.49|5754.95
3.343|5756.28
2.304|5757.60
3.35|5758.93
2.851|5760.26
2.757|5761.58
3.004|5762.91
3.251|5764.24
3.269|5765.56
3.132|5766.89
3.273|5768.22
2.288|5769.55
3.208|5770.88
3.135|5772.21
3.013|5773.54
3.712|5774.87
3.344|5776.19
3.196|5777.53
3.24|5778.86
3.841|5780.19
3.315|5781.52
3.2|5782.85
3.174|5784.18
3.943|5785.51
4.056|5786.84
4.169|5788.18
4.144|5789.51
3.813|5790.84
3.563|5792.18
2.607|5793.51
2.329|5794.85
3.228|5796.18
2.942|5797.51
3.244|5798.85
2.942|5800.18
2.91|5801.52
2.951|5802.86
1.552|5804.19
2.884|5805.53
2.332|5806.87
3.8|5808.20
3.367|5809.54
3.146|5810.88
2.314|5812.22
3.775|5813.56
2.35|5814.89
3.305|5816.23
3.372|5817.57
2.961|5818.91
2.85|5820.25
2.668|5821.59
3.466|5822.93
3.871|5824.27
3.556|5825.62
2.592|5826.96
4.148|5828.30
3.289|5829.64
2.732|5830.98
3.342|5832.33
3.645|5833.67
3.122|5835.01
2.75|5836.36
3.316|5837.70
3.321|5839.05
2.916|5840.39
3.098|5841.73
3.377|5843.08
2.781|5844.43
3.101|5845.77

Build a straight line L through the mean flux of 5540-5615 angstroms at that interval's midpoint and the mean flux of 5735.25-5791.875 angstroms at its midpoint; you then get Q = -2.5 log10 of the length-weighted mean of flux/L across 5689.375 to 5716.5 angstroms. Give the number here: 0.22 mag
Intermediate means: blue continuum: 2.99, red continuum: 3.1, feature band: 2.49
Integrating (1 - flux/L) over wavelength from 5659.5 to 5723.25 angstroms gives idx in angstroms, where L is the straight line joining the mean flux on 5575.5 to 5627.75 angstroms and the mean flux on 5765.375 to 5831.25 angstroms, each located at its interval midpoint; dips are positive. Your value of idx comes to 7.6 angstroms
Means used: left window 3.13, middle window 2.78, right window 3.19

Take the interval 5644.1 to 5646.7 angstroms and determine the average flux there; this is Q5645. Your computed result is 2.84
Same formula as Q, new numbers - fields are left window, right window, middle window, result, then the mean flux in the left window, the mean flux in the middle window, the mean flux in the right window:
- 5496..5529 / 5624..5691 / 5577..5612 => 0.01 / 2.99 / 3.01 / 3.1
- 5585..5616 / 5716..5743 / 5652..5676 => 0.02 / 3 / 2.96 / 3.01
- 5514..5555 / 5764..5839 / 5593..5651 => -0.07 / 2.91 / 3.19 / 3.2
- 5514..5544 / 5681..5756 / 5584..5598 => 0.07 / 2.91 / 2.7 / 2.81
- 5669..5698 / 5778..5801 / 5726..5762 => 0.06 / 2.79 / 2.96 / 3.39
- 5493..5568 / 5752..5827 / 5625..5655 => -0.07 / 2.91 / 3.2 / 3.13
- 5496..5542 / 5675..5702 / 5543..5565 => 0.02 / 2.93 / 2.82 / 2.68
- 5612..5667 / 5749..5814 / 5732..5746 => 0.05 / 3.19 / 2.98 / 3.11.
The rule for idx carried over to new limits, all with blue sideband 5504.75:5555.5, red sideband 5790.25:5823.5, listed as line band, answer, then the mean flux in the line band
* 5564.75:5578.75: -1.4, 3.25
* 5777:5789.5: -2.6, 3.61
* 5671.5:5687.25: -0.6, 3.07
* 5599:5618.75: -2.1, 3.27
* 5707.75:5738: 0.4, 2.94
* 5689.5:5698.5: 2.3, 2.22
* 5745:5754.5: 0.9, 2.69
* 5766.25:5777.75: -0.6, 3.14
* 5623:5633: -2.4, 3.65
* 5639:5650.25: -0.4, 3.08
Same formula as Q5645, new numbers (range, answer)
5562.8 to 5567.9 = 2.85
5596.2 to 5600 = 2.45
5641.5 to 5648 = 2.97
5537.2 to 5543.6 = 2.66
